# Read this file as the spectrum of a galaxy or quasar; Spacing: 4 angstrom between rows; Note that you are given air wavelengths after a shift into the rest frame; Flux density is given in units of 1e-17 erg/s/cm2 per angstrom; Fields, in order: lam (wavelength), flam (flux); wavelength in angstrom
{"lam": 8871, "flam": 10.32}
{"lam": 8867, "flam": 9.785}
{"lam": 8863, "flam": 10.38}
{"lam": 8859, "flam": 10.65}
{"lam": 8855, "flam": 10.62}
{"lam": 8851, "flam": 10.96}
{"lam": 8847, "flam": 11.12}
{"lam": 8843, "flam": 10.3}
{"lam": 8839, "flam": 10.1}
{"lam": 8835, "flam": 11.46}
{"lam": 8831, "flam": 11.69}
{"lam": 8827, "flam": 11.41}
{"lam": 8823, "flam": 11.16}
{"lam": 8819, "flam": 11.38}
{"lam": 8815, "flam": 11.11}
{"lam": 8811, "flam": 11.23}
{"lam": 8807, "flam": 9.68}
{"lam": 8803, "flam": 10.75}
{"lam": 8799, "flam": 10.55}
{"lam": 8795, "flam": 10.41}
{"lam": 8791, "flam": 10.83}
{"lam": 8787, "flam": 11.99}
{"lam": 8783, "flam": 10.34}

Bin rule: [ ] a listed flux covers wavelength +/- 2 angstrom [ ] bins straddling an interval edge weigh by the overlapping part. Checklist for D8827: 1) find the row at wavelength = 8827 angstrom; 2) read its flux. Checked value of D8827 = 11.41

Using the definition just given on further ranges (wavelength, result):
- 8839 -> 10.1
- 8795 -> 10.41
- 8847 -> 11.12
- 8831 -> 11.69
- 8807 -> 9.68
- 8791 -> 10.83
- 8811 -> 11.23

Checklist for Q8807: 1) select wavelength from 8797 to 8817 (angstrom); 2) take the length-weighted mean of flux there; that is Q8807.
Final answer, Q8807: 10.7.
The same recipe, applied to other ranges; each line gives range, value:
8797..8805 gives 10.7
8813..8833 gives 11.3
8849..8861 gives 10.7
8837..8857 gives 10.6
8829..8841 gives 11.1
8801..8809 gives 10.2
